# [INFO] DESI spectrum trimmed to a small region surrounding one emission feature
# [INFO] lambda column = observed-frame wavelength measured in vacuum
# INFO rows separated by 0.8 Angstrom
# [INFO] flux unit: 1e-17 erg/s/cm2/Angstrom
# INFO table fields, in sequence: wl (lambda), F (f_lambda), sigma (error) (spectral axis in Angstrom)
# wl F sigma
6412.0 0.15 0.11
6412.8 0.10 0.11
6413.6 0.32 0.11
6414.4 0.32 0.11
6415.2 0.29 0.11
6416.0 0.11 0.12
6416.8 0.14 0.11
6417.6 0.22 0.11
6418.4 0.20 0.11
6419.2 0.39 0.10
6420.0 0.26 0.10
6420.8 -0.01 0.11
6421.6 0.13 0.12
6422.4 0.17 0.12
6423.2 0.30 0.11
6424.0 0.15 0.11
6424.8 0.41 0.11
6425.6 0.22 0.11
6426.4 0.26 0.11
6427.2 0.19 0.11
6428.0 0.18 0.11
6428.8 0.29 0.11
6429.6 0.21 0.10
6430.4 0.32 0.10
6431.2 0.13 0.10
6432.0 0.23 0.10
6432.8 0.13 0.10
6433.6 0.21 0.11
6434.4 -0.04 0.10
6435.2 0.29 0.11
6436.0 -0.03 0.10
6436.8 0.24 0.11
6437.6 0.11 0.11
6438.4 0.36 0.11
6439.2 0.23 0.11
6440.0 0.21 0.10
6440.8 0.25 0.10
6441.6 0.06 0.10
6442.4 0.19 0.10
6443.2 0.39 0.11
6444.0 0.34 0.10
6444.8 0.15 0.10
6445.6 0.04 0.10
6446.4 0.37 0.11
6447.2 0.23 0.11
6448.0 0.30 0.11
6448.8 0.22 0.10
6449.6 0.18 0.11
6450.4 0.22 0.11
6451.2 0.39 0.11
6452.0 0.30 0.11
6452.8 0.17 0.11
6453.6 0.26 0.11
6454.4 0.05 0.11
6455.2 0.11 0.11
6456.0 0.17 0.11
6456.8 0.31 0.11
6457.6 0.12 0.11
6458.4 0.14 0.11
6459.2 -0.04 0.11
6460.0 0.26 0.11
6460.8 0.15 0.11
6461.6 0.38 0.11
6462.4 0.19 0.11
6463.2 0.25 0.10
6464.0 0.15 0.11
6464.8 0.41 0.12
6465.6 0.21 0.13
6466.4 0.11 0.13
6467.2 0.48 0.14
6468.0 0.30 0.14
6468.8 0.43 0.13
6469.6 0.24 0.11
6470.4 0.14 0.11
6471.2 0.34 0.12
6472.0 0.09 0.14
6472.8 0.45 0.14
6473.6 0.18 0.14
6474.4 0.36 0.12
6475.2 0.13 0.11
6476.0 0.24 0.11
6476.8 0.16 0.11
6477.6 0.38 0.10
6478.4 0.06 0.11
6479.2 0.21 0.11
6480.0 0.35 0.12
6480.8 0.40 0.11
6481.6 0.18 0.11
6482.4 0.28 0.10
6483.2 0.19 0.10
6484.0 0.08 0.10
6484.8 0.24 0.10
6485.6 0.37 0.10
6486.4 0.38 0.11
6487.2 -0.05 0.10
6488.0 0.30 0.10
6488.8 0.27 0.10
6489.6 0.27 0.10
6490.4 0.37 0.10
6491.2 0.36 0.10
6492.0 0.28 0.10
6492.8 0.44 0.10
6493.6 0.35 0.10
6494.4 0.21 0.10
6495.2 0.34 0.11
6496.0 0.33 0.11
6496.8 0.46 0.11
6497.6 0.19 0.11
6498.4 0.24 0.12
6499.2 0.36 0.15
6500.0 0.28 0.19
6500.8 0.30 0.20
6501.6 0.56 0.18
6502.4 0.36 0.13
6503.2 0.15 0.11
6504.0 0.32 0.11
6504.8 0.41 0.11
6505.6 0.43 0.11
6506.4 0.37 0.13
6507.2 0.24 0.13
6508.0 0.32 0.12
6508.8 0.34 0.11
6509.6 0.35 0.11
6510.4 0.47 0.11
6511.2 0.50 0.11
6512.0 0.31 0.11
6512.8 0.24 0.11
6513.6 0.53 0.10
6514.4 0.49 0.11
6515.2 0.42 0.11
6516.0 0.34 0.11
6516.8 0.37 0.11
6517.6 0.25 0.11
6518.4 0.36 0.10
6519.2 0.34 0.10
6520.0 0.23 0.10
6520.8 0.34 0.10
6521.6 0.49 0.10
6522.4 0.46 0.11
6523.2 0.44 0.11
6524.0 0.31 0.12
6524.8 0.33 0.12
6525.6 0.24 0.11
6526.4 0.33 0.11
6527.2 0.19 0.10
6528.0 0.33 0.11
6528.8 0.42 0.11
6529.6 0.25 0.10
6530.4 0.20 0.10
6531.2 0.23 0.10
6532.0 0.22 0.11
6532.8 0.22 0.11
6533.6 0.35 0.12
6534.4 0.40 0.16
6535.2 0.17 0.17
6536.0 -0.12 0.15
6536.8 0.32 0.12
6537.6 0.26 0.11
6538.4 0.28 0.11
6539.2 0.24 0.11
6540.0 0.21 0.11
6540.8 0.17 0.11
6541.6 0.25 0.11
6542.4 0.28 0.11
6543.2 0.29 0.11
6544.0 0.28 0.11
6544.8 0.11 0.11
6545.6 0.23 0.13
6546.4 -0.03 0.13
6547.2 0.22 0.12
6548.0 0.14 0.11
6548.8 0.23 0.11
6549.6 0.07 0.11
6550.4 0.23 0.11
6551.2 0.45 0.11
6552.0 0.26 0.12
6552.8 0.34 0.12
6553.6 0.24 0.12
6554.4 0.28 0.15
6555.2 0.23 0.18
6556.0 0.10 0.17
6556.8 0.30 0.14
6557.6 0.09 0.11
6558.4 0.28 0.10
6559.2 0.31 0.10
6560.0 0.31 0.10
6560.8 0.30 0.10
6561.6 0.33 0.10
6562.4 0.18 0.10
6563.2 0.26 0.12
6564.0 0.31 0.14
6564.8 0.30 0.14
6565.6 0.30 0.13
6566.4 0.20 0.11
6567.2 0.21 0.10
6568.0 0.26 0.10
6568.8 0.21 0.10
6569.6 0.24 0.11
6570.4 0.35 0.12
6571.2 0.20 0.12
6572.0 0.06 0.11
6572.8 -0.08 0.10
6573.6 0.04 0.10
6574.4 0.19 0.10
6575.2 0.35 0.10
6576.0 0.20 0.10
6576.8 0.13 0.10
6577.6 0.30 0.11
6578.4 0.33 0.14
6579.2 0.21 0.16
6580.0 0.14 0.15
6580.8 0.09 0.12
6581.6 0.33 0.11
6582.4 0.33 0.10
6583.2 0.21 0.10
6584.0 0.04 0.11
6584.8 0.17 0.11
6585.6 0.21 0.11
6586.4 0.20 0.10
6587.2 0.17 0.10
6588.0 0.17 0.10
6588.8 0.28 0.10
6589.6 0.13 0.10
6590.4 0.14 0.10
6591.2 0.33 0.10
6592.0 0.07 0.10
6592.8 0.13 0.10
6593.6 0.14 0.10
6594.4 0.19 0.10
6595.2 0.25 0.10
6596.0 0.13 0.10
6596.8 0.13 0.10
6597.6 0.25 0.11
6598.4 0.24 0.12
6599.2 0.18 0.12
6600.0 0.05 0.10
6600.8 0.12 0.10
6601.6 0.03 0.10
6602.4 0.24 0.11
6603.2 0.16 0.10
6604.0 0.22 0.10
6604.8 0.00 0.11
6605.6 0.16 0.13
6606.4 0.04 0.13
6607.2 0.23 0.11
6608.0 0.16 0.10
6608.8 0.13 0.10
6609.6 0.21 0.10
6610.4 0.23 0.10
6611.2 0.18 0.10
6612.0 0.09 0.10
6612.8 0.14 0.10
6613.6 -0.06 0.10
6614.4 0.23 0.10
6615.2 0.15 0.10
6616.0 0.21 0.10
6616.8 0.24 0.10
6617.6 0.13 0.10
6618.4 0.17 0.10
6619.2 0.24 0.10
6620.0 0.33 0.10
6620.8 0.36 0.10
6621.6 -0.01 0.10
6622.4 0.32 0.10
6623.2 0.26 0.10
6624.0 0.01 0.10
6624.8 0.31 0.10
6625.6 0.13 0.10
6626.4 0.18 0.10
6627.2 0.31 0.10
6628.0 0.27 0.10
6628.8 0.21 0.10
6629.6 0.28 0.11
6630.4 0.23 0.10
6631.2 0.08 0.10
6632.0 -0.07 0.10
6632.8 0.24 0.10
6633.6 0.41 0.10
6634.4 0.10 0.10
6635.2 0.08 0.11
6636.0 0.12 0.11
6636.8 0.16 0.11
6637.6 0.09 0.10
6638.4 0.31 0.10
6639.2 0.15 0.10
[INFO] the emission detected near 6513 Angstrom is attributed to C III] 1909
